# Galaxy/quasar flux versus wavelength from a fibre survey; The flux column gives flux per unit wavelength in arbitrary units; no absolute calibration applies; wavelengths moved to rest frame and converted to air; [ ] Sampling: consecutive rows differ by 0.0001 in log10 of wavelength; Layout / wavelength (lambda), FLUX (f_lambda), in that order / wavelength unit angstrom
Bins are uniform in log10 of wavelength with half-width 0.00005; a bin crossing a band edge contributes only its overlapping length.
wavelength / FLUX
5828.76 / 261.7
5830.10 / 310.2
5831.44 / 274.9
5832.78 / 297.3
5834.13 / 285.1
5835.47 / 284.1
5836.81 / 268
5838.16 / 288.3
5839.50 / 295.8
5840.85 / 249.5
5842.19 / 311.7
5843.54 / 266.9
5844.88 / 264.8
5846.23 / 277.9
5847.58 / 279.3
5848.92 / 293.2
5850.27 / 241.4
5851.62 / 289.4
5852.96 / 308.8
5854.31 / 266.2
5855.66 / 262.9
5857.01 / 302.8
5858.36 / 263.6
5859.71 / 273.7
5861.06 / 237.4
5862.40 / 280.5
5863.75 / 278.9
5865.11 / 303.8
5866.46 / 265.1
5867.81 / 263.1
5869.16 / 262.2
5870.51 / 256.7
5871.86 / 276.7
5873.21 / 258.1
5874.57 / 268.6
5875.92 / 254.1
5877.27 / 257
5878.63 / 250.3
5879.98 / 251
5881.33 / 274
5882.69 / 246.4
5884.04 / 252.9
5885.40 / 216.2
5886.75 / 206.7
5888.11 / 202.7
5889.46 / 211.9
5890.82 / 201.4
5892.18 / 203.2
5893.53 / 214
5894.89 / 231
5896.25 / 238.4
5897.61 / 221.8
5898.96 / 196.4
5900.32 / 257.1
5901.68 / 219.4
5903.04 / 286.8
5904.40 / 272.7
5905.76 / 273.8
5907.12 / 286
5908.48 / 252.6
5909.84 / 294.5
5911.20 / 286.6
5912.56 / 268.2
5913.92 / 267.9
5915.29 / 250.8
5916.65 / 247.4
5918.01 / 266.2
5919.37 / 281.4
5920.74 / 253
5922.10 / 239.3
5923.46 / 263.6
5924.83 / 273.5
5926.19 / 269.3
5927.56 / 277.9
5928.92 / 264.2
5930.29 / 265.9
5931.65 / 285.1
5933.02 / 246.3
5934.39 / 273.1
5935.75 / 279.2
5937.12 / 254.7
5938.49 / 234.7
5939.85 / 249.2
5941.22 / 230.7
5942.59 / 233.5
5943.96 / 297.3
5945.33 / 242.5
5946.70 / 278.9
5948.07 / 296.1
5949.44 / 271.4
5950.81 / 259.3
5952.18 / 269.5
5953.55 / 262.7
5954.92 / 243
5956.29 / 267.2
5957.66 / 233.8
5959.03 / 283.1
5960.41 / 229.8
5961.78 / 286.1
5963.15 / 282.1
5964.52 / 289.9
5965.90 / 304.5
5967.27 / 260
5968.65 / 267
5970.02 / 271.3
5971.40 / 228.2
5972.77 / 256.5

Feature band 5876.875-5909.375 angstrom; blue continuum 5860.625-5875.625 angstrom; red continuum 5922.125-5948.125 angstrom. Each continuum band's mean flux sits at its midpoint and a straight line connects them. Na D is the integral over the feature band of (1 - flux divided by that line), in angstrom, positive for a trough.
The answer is 3.36 angstrom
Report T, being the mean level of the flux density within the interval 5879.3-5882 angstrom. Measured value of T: 263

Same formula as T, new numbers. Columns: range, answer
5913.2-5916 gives 259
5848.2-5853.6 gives 283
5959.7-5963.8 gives 266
